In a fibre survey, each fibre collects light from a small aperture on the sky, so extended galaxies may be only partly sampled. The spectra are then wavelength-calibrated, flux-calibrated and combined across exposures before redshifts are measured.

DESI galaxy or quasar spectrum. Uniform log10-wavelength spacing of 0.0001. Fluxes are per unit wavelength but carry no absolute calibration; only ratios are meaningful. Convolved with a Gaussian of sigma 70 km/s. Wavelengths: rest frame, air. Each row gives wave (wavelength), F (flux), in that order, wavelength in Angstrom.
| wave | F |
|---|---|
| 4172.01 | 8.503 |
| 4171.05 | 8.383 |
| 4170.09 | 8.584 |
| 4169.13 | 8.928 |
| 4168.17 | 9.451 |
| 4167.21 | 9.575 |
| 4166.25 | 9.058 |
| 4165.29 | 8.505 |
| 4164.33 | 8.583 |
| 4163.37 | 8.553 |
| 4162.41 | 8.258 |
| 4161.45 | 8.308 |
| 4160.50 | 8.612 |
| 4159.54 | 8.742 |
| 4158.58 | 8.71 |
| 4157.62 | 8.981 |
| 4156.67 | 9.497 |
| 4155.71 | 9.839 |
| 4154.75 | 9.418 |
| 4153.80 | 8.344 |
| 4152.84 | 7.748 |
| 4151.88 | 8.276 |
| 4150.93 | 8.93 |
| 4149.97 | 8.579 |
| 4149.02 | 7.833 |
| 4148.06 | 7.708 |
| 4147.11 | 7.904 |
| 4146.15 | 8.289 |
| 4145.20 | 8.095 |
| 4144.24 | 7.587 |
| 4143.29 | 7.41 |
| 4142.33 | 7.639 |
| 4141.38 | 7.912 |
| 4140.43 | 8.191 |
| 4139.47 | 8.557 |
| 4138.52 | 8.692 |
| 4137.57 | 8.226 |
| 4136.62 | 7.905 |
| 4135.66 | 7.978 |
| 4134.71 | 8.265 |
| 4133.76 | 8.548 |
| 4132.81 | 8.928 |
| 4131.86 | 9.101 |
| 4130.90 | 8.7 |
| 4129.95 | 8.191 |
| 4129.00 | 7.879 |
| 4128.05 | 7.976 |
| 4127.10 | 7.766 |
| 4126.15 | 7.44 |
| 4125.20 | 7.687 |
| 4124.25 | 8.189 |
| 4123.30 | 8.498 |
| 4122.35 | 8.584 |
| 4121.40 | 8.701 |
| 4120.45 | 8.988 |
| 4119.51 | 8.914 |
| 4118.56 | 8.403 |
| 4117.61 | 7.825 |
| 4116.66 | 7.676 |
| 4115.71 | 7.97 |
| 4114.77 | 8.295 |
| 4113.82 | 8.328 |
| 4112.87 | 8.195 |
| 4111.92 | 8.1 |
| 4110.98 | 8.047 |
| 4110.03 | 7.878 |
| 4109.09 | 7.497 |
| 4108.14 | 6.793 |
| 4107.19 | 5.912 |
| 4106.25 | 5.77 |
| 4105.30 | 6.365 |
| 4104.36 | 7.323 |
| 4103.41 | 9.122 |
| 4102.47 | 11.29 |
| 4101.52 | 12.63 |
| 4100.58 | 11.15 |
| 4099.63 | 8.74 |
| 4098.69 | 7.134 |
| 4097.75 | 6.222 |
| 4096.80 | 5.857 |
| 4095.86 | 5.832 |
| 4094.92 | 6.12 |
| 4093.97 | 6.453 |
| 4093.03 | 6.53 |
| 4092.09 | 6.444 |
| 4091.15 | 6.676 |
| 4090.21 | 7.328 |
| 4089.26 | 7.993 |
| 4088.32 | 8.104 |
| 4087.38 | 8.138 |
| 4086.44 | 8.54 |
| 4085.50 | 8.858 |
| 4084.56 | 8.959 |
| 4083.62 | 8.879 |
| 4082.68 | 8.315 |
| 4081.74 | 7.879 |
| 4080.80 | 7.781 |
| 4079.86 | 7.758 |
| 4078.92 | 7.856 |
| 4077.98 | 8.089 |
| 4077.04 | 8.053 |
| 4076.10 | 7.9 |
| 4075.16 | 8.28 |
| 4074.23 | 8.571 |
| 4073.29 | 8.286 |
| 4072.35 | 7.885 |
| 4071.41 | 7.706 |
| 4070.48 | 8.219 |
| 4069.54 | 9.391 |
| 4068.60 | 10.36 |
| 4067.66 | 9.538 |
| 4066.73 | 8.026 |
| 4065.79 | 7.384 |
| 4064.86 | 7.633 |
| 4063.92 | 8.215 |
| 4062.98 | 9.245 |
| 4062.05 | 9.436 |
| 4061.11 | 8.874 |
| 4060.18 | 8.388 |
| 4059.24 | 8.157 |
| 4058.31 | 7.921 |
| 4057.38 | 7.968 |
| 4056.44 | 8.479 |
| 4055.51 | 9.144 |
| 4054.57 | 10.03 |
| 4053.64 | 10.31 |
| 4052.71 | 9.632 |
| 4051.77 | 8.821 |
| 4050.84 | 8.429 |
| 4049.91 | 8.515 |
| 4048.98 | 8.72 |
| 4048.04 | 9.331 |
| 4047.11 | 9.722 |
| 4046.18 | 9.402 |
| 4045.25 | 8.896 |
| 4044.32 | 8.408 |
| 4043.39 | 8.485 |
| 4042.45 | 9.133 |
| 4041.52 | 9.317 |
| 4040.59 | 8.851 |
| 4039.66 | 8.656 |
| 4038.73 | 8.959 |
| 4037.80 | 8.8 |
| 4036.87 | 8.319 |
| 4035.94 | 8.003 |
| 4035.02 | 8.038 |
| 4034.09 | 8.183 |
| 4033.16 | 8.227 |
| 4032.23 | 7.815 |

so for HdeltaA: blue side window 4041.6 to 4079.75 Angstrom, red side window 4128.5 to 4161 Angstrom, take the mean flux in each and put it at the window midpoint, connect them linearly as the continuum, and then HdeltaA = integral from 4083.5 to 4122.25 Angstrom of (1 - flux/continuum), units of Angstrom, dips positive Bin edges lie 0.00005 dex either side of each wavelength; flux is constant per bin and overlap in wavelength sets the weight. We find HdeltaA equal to 2.85 Angstrom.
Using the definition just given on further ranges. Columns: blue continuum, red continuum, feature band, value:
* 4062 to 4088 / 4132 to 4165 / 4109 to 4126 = 0.4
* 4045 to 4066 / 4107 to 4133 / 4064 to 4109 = 2.8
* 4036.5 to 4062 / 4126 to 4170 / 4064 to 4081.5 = 1.0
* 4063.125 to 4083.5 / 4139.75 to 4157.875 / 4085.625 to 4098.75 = 2.0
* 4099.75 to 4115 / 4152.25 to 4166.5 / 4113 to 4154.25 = 1.5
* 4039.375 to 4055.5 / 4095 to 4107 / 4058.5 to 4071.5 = 0.2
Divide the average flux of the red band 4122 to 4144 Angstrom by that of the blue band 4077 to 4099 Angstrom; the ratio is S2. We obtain 1.1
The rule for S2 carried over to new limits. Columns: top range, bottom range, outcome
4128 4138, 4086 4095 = 1.15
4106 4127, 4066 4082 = 0.95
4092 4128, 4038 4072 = 0.89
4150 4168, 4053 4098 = 1.08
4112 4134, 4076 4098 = 1.10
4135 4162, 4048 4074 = 0.96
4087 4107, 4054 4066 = 0.89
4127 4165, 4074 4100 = 1.10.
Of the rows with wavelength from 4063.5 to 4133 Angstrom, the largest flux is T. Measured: 12.63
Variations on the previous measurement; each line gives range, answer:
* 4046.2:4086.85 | 10.36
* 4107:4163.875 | 9.839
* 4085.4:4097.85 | 8.858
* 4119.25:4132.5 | 9.101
